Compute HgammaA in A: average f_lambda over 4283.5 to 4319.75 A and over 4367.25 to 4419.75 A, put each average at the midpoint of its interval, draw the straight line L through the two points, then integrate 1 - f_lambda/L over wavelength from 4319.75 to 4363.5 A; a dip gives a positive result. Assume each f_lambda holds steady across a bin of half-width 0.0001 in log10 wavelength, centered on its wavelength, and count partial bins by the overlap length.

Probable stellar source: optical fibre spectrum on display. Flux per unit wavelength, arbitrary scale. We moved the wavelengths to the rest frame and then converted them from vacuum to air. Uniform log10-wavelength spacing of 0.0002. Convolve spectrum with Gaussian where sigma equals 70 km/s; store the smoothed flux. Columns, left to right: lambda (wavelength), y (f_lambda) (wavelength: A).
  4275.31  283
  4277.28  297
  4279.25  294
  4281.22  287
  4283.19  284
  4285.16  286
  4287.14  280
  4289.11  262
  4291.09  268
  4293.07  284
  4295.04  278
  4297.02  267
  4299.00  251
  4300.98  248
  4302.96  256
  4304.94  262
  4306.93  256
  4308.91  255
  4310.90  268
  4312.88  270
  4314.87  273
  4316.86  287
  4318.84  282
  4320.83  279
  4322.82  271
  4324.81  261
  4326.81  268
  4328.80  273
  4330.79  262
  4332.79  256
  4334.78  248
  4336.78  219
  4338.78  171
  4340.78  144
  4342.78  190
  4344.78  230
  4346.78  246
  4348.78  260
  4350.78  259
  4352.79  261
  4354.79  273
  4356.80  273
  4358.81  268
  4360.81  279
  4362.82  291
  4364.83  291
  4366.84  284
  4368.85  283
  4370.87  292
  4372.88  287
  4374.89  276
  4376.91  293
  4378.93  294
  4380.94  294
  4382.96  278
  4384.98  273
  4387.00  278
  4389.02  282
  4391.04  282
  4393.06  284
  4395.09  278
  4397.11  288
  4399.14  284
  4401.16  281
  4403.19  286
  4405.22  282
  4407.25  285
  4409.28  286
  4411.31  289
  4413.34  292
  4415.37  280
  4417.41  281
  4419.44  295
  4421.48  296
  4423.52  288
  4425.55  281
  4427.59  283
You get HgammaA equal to 4.2 A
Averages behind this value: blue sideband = 269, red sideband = 285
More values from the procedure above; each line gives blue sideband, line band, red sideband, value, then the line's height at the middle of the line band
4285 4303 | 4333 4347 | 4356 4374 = 3.54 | 278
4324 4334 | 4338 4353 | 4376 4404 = 2.82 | 269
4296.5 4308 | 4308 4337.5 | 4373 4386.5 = -0.19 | 264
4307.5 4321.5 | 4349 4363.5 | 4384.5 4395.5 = 0.31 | 277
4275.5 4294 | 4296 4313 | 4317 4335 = 1.05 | 276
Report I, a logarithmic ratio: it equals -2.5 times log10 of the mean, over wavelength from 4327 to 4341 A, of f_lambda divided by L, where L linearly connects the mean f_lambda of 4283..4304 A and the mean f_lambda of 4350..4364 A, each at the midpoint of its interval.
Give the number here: 0.171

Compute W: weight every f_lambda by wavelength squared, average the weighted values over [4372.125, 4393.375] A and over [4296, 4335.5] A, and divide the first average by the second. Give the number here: 1.1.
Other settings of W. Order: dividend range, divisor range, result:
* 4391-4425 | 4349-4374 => 1.05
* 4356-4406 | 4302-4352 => 1.16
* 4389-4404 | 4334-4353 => 1.31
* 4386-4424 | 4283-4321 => 1.11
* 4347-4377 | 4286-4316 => 1.07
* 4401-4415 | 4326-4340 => 1.23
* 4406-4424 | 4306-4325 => 1.11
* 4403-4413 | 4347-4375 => 1.06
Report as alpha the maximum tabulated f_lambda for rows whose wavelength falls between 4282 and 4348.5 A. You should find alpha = 287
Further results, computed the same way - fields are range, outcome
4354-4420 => 295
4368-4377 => 293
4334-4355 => 273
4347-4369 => 291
